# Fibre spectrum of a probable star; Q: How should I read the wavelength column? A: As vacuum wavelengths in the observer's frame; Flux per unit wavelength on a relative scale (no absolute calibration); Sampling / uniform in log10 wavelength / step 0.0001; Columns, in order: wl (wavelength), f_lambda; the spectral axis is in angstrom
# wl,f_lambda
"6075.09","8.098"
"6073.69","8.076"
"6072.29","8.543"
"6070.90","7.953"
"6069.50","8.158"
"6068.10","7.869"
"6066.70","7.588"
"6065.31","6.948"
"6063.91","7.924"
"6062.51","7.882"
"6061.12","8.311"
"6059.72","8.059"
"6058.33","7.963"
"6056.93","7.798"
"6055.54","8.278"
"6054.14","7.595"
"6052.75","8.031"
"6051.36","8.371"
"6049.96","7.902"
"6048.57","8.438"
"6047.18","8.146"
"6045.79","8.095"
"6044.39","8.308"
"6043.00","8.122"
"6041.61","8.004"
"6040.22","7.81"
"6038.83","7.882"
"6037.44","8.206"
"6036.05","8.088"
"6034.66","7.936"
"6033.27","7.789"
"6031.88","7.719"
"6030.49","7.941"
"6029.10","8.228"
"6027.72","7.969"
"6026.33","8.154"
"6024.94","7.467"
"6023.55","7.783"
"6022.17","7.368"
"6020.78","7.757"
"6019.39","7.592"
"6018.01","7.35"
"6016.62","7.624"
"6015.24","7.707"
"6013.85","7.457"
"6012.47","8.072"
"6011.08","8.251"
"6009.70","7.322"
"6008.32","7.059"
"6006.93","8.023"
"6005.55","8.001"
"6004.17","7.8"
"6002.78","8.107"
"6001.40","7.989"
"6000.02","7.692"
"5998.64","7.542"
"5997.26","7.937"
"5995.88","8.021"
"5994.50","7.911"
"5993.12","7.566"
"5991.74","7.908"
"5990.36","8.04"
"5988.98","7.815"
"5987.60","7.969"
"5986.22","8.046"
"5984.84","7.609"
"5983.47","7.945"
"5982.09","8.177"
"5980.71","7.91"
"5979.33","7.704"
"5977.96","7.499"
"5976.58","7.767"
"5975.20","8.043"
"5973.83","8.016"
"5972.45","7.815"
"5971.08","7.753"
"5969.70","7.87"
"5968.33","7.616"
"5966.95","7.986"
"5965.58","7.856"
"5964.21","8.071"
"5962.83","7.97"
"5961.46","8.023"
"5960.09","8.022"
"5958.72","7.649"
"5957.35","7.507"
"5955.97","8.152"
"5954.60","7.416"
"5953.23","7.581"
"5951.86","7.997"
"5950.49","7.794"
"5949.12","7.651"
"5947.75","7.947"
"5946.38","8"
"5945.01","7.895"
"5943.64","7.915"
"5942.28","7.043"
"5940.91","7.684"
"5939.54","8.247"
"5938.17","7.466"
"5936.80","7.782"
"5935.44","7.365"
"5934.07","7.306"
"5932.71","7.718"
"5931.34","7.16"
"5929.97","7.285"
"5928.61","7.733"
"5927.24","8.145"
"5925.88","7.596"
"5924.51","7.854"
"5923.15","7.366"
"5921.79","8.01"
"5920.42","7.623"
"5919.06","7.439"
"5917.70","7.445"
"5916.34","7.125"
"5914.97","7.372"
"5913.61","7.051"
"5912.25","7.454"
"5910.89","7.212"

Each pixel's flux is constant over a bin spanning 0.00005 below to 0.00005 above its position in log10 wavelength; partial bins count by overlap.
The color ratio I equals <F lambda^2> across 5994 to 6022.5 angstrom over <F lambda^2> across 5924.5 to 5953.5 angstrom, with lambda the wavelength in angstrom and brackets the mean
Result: 1.0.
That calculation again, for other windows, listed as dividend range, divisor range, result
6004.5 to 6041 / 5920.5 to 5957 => 1.04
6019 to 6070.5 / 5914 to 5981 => 1.06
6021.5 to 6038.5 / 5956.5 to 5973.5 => 1.03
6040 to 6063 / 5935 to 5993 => 1.06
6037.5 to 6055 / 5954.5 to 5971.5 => 1.06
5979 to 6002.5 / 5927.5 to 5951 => 1.05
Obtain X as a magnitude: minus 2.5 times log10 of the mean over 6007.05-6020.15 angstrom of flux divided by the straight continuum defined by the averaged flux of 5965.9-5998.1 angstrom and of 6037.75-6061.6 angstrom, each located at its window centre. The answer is 0.05 mag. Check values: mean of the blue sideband 7.86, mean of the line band 7.62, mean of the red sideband 8.07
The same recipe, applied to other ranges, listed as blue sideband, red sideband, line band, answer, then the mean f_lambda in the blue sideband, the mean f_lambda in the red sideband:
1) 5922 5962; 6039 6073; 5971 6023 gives 0.01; 7.7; 8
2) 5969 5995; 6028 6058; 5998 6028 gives 0.03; 7.86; 8.03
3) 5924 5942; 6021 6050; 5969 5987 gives -0.01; 7.62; 7.97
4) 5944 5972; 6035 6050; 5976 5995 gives 0.01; 7.84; 8.1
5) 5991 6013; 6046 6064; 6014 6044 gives 0.02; 7.82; 8.06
